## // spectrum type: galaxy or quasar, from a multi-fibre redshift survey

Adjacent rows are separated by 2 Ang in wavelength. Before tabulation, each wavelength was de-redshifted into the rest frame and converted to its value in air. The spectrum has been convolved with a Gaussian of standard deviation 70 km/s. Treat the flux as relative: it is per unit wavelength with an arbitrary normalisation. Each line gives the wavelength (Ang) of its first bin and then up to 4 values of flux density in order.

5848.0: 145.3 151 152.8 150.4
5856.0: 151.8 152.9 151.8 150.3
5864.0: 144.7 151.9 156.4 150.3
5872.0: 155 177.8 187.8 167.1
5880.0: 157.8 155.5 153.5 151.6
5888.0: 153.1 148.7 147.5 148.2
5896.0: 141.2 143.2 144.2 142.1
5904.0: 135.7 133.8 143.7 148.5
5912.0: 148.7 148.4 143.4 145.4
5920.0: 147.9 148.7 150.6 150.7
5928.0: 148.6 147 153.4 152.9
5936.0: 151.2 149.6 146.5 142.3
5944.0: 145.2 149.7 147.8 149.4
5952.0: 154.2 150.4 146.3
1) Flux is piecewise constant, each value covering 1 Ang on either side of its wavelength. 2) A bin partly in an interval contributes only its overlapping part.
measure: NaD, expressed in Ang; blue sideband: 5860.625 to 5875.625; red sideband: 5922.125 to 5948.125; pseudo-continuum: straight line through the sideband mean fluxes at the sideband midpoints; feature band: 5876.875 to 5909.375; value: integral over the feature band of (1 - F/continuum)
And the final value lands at 1.19 Ang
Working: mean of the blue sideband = 156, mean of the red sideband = 149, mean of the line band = 148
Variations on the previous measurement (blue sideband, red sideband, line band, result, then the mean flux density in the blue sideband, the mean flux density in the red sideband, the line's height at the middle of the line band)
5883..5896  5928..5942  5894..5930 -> 1.1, 150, 149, 150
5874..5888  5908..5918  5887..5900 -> 0.8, 163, 147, 156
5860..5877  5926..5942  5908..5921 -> 0.5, 159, 149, 152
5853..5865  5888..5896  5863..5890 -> -1.7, 150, 148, 149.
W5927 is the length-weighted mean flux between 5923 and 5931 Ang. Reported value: 149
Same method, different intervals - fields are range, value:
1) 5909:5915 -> 149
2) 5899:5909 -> 140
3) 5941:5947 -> 146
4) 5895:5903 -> 143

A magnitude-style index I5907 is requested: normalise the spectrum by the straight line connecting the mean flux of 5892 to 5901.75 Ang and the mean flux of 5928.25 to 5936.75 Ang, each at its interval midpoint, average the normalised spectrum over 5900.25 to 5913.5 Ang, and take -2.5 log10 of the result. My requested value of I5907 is 0.03 mag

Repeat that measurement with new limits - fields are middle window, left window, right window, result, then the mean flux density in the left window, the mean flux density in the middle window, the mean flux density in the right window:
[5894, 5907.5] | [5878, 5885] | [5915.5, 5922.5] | 0.081 mag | 157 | 141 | 146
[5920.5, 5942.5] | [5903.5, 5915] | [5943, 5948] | -0.025 mag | 143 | 149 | 148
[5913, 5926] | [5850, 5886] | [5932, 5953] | 0.027 mag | 157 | 148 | 149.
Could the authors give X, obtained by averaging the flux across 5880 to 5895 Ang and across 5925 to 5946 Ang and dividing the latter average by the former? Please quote 1.0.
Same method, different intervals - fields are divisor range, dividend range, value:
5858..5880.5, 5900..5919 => 0.90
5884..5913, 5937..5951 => 1.01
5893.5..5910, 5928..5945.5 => 1.05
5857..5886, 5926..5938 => 0.95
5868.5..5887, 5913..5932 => 0.92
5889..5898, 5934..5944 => 1.01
